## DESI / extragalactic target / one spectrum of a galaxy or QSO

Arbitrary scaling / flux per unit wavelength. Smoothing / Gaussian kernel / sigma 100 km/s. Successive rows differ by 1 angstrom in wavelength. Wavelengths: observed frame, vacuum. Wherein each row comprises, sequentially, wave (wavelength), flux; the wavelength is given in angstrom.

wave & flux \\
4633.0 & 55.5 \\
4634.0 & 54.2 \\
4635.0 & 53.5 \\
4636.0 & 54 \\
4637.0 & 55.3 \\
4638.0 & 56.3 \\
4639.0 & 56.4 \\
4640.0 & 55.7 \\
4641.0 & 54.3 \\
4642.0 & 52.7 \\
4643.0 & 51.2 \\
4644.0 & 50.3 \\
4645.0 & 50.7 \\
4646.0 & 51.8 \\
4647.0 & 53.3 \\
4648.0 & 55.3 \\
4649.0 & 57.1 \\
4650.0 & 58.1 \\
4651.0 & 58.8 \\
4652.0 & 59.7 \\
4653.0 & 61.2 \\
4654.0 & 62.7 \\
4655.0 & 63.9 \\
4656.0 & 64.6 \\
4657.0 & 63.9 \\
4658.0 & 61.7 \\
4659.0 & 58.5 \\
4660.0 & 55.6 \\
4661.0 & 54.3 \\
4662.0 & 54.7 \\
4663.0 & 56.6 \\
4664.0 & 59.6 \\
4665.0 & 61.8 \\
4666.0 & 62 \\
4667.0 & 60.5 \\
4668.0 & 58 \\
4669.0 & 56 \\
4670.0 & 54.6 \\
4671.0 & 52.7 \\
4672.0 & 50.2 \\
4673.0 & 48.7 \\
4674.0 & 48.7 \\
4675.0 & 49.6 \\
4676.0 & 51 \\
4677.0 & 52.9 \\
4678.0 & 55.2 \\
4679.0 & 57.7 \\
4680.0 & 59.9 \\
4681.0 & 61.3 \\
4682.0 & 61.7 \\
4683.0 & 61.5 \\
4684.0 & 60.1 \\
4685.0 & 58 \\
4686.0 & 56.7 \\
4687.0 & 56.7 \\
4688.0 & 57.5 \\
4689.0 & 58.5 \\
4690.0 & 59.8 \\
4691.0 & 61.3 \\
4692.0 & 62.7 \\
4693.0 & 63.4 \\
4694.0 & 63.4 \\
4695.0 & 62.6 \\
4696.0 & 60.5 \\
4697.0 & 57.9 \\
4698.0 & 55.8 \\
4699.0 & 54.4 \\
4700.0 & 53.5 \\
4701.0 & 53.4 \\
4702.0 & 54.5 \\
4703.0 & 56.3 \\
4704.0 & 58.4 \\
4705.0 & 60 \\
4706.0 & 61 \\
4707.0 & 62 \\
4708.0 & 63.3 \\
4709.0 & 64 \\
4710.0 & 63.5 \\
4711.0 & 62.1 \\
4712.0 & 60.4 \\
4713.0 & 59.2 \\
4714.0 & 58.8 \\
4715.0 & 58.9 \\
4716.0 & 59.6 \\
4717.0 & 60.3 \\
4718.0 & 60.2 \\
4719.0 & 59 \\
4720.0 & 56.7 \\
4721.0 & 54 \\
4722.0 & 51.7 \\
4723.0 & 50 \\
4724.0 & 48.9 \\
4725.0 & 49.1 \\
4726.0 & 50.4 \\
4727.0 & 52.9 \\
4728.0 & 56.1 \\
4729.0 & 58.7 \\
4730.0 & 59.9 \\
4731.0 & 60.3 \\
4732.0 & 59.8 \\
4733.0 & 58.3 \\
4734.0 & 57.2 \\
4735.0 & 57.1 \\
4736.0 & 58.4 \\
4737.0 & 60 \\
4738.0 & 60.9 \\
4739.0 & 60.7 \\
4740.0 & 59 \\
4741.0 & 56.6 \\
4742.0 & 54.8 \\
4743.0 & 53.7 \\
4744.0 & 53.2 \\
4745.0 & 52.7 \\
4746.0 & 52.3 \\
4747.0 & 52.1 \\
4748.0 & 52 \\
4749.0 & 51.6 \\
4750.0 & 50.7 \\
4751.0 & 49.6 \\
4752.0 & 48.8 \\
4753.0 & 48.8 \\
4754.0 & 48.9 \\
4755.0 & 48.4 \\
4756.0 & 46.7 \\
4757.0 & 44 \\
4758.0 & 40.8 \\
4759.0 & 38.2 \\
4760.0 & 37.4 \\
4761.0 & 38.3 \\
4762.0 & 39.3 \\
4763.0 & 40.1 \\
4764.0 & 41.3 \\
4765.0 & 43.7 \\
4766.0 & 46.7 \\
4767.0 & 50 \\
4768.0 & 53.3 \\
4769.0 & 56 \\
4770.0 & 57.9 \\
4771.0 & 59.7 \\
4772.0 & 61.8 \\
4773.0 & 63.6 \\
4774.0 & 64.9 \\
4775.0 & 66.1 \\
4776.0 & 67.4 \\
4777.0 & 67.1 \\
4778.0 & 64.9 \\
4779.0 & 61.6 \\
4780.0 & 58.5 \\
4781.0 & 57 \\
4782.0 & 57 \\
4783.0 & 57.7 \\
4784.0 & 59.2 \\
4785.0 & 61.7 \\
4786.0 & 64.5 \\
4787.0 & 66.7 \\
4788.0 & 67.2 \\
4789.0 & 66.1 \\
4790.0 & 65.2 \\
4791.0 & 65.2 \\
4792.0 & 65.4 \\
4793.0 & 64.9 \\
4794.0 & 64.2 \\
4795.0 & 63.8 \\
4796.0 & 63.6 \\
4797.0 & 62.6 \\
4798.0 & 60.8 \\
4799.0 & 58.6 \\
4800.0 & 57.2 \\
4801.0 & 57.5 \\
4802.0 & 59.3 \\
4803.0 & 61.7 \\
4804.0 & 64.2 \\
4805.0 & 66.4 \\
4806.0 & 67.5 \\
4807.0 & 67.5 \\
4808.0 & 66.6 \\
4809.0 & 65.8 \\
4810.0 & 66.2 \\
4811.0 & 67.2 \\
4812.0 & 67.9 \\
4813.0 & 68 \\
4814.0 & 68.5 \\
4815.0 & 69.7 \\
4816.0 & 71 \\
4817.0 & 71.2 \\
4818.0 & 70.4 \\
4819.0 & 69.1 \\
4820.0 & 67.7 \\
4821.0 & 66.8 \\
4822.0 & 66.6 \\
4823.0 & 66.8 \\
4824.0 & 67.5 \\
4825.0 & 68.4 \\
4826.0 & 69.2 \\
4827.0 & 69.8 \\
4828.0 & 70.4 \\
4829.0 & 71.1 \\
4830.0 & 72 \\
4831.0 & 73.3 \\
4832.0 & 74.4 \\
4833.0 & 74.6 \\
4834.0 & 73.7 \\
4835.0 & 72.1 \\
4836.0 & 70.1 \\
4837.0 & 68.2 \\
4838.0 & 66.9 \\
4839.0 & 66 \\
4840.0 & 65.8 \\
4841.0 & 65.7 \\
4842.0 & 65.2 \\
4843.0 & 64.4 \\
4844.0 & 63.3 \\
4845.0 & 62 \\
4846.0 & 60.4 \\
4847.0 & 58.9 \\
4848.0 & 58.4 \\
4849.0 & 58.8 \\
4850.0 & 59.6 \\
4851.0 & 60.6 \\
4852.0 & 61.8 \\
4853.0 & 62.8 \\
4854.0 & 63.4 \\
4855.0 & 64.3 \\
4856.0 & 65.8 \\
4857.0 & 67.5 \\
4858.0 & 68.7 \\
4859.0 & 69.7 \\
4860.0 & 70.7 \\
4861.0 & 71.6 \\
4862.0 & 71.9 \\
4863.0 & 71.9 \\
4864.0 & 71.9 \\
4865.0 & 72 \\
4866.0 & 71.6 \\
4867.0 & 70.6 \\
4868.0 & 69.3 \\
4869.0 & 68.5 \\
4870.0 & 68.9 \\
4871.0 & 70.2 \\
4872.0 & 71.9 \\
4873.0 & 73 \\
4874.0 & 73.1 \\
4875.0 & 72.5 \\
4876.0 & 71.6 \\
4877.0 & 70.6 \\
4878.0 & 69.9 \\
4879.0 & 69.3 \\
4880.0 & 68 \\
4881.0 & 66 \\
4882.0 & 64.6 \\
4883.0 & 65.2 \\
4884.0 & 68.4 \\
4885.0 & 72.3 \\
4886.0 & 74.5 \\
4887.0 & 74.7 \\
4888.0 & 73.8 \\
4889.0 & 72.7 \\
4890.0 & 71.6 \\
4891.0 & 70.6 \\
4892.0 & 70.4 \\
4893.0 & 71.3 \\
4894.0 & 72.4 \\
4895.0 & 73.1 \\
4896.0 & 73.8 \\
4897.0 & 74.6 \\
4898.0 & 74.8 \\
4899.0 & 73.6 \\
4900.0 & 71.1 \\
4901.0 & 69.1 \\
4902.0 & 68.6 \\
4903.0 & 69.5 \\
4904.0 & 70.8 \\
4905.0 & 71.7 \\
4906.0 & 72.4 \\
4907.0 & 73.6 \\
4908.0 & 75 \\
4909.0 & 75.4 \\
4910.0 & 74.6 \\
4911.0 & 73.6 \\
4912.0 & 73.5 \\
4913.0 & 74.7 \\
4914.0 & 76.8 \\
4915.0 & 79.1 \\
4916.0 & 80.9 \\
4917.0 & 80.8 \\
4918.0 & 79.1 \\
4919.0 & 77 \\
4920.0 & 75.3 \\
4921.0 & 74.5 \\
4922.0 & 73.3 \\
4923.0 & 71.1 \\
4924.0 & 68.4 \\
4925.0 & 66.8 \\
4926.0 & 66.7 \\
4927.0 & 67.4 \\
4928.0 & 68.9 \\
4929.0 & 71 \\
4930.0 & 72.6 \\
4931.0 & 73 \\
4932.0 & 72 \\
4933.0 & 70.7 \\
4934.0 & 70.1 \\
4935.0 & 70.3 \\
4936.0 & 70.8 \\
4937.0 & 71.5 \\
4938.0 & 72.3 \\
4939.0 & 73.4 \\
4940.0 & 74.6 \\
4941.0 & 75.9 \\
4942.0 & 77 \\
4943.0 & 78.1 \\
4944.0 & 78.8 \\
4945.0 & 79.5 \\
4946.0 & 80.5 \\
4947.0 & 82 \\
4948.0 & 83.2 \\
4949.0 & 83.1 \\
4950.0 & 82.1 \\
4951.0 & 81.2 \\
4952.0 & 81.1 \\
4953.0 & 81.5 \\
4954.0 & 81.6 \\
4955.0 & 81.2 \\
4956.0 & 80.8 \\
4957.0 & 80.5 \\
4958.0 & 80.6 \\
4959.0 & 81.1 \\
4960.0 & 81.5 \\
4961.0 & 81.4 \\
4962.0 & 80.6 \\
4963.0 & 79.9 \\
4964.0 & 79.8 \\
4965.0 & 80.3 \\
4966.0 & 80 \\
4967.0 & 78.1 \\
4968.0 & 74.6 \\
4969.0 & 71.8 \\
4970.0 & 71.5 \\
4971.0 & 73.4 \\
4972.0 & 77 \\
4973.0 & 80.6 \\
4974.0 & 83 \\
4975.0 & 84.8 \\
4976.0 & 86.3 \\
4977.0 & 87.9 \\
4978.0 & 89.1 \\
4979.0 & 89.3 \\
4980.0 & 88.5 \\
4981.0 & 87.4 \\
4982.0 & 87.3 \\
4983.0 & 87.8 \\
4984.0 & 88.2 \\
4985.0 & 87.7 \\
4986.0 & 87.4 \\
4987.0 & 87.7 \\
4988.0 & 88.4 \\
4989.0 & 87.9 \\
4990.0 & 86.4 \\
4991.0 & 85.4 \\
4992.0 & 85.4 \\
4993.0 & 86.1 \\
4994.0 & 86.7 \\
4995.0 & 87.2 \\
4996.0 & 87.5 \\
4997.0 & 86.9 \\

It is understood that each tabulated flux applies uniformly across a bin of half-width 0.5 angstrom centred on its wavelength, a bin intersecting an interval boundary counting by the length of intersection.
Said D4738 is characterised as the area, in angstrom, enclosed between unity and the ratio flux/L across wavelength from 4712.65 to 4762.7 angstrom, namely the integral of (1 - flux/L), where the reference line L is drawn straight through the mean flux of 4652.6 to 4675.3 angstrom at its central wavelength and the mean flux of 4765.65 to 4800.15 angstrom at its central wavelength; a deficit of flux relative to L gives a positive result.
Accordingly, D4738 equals 5.7 angstrom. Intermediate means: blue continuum 57.4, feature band 53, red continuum 61.5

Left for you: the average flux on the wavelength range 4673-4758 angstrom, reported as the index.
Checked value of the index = 56.3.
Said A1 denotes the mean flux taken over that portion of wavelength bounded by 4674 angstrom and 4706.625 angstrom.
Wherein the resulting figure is 57.9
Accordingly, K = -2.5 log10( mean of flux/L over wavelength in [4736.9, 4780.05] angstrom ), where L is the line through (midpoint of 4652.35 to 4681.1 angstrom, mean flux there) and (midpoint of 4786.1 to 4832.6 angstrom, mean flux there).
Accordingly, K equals 0.198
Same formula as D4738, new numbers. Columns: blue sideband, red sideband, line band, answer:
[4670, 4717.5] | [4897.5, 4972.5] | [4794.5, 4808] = 0.7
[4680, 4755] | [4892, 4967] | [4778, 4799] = 0.2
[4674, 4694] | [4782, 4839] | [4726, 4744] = 1.1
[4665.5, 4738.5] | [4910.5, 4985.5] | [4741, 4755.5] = 2.3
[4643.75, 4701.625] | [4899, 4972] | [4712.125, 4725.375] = 1.0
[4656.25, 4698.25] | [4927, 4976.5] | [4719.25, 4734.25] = 1.6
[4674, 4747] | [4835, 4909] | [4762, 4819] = 1.3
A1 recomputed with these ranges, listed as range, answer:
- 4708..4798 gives 56.3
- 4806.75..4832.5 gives 69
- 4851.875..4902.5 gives 70.3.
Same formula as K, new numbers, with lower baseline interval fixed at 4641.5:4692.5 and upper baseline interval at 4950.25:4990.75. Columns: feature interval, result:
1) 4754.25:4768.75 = 0.43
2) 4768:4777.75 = 0.06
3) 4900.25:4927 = 0.06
